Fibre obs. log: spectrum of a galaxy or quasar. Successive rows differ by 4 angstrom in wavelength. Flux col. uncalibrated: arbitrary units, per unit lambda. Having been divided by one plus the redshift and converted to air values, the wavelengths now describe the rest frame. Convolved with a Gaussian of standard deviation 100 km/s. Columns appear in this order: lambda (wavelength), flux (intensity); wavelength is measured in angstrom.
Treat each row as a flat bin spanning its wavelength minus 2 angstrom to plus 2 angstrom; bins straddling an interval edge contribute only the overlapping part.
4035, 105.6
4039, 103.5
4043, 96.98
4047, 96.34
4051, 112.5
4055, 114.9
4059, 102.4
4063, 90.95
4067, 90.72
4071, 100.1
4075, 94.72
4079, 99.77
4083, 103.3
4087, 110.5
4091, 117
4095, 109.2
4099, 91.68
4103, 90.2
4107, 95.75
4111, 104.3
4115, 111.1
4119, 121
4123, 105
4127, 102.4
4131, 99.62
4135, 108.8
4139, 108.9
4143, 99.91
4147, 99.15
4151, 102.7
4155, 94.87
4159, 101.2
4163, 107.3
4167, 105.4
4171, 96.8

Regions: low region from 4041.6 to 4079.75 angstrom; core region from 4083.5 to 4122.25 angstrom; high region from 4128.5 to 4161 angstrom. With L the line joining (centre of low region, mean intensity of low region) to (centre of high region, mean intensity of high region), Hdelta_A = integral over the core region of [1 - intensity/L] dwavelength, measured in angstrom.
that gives -1.8 angstrom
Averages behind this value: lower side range 100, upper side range 102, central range 106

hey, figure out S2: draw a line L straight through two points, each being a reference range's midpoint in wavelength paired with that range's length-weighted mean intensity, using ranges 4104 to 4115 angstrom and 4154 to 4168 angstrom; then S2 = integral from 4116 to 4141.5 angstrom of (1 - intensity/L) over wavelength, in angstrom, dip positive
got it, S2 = -1.5 angstrom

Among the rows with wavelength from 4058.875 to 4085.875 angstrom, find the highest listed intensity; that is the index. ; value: 103.3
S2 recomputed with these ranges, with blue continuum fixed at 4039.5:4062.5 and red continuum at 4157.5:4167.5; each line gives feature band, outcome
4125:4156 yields 0.7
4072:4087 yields 0.4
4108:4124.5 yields -0.8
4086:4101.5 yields -0.3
